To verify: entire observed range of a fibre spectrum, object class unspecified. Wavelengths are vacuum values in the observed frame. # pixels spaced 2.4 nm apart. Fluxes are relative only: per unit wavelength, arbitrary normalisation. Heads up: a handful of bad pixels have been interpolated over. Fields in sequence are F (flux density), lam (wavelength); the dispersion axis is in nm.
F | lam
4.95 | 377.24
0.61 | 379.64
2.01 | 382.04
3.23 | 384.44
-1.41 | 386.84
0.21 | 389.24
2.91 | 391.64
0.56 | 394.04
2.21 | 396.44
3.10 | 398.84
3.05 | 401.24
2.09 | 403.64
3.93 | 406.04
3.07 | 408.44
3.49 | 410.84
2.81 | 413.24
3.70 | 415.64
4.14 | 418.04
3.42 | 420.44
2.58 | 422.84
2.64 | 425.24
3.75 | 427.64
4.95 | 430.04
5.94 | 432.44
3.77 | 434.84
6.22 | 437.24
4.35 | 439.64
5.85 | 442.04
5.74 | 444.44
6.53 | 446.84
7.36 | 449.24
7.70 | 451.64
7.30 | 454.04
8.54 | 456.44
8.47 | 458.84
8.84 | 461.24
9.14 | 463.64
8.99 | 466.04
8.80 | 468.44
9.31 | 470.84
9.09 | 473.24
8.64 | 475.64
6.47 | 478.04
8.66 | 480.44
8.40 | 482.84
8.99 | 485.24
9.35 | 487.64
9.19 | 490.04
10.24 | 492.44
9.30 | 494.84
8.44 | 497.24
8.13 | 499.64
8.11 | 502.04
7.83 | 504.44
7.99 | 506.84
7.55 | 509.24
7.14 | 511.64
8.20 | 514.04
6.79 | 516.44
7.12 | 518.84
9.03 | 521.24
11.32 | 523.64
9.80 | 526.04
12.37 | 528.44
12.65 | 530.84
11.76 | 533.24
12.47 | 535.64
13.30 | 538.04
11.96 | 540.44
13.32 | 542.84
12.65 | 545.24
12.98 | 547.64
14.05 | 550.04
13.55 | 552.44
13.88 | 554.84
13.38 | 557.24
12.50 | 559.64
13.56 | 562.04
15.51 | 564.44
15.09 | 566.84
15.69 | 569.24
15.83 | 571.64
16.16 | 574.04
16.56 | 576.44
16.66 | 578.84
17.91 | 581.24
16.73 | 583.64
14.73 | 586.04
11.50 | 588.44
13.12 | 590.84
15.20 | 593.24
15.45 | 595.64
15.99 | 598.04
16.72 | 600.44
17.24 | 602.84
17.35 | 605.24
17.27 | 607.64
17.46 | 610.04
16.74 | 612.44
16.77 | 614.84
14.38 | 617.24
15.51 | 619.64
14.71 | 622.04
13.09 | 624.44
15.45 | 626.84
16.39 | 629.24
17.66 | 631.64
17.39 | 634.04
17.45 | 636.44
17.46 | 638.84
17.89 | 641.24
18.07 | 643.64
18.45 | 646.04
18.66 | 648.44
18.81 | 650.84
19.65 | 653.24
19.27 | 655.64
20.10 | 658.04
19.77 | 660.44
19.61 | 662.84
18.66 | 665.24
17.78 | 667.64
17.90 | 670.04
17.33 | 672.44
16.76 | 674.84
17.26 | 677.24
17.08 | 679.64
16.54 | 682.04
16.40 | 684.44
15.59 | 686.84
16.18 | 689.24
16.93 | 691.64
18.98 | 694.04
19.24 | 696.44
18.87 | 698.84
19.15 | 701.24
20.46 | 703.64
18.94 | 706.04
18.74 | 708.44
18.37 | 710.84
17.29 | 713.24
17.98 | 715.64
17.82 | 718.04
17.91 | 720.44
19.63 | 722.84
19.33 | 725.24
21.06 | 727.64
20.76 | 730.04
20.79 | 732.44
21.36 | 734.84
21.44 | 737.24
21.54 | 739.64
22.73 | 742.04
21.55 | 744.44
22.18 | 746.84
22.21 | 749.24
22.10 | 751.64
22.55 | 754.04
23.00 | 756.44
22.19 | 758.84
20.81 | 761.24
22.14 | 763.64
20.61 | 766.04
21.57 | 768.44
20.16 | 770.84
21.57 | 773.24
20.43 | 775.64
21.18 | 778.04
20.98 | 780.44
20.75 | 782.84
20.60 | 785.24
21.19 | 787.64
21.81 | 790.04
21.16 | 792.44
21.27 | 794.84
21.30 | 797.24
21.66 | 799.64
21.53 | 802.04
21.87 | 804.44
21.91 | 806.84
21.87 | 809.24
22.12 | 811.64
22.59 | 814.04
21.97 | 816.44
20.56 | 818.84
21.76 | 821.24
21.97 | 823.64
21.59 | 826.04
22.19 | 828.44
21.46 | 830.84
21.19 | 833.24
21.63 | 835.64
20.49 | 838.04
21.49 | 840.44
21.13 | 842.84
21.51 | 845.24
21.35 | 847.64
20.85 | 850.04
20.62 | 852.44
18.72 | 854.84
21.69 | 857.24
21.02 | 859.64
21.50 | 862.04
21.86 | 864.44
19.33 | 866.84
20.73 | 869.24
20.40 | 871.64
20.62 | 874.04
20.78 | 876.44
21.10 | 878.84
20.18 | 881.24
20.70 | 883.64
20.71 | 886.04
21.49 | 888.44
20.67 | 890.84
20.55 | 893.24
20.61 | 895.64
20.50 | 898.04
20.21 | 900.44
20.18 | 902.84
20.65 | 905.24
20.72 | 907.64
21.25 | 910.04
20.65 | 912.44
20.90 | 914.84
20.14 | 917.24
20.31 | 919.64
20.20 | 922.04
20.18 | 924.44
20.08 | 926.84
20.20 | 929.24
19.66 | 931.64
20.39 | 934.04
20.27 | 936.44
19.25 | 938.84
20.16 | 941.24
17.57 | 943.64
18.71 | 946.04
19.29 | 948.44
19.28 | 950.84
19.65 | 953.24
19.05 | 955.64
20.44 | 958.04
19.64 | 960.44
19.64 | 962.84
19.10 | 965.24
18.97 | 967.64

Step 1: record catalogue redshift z 0.00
